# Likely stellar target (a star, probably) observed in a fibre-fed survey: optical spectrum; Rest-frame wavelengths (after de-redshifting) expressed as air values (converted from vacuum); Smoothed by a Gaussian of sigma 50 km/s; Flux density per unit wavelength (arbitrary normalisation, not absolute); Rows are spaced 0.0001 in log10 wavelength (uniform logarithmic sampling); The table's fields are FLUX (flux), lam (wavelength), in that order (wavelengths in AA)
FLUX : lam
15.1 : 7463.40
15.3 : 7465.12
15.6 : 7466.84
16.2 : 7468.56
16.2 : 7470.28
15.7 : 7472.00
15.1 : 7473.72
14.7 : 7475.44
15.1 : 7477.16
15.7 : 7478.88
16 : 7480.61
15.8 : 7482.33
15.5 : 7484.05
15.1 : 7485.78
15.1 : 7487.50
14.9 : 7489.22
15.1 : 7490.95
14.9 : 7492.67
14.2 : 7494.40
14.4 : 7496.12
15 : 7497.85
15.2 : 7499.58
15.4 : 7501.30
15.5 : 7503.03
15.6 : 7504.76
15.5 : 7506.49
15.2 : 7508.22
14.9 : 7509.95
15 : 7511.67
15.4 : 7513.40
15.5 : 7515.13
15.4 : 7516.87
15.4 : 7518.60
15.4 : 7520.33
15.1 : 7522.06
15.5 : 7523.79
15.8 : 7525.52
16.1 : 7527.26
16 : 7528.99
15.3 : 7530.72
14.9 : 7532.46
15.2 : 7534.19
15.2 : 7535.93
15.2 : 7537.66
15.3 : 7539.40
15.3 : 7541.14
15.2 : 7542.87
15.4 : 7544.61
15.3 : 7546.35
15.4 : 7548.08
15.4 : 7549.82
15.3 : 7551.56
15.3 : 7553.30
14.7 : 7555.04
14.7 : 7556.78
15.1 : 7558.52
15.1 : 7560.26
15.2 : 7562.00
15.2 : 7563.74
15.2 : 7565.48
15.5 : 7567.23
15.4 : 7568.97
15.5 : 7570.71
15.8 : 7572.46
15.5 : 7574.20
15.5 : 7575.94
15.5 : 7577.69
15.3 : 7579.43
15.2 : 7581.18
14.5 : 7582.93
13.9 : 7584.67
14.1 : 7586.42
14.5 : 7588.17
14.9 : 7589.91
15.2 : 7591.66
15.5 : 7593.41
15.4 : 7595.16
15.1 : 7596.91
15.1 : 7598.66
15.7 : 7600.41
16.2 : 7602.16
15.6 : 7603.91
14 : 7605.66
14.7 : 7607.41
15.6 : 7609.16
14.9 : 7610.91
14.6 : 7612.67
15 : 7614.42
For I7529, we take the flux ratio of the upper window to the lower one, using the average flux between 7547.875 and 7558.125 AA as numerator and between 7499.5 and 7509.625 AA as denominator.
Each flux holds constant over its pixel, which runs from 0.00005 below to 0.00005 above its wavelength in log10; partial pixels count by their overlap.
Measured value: 0.98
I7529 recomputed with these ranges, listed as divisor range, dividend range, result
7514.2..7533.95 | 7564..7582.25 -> 1.00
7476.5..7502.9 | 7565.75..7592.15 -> 0.99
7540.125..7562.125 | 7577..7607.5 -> 0.99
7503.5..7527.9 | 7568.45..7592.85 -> 0.98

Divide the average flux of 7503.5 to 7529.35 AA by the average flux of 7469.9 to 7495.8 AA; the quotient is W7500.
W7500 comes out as 1.0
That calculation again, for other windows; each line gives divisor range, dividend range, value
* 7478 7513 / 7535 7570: 1.00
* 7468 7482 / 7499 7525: 0.98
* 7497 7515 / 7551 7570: 0.99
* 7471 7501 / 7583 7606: 0.99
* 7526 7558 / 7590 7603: 1.01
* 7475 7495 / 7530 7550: 1.00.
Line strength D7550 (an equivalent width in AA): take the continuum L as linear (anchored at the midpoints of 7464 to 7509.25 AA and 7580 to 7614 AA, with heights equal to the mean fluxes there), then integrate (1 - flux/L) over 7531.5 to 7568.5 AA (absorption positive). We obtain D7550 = -0.2 AA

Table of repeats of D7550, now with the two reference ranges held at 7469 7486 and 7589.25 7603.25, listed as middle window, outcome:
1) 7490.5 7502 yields 0.5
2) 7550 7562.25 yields 0.3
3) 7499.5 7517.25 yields 0.2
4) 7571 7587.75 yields 0.4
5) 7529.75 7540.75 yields 0.2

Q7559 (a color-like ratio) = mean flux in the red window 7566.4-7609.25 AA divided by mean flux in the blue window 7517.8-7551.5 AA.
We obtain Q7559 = 1.0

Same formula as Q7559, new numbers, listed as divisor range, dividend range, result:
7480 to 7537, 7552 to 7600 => 0.99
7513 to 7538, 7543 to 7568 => 0.98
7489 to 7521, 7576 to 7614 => 0.99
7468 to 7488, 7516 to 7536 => 1.00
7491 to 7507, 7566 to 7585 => 1.01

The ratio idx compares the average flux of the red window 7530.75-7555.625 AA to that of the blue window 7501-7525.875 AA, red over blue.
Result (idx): 0.99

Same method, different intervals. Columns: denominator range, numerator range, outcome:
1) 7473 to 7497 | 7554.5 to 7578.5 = 1.01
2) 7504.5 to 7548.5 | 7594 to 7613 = 0.99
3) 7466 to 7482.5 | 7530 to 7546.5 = 0.98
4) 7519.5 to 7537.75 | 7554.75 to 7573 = 0.99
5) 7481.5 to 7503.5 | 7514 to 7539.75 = 1.02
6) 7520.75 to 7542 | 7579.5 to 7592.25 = 0.95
